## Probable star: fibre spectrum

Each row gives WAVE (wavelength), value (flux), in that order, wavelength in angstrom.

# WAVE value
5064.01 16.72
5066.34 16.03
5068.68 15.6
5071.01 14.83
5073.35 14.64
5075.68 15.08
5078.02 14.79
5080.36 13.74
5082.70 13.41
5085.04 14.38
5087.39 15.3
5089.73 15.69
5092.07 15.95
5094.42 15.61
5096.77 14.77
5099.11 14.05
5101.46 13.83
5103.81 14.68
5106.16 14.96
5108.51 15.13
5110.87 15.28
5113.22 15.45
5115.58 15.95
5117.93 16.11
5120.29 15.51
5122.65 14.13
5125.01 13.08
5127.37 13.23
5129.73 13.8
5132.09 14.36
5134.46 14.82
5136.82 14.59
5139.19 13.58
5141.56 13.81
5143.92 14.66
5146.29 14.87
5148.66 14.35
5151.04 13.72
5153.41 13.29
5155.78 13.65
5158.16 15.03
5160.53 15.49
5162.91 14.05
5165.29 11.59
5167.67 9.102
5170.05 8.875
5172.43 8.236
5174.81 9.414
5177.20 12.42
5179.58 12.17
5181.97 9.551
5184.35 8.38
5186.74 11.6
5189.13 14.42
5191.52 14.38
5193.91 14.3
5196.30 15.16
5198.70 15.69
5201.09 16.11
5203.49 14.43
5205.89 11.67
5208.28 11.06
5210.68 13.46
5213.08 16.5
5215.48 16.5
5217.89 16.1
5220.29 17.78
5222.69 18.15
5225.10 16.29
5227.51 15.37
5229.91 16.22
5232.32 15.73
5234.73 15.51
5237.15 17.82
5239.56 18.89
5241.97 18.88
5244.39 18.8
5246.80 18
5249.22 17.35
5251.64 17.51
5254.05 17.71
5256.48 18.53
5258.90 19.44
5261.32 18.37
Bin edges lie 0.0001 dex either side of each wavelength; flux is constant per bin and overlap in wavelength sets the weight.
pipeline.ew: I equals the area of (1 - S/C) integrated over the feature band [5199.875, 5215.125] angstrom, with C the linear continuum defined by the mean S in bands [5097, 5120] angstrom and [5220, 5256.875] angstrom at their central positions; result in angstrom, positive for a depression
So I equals 2.54 angstrom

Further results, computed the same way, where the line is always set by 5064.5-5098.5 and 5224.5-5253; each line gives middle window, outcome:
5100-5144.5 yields 2.9 angstrom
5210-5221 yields 0.5 angstrom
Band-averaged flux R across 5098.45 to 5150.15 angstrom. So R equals 14.6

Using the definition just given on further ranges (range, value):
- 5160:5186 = 10.7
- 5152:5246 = 14.2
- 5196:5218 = 14.6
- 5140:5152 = 14.3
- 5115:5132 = 14.5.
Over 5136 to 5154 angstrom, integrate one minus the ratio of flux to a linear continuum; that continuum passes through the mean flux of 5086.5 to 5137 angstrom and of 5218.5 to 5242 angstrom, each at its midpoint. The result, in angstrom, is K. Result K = 1.52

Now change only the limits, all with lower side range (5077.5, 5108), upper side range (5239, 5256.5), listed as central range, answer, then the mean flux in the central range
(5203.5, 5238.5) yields 4.0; 15.6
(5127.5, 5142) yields 1.4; 14.1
